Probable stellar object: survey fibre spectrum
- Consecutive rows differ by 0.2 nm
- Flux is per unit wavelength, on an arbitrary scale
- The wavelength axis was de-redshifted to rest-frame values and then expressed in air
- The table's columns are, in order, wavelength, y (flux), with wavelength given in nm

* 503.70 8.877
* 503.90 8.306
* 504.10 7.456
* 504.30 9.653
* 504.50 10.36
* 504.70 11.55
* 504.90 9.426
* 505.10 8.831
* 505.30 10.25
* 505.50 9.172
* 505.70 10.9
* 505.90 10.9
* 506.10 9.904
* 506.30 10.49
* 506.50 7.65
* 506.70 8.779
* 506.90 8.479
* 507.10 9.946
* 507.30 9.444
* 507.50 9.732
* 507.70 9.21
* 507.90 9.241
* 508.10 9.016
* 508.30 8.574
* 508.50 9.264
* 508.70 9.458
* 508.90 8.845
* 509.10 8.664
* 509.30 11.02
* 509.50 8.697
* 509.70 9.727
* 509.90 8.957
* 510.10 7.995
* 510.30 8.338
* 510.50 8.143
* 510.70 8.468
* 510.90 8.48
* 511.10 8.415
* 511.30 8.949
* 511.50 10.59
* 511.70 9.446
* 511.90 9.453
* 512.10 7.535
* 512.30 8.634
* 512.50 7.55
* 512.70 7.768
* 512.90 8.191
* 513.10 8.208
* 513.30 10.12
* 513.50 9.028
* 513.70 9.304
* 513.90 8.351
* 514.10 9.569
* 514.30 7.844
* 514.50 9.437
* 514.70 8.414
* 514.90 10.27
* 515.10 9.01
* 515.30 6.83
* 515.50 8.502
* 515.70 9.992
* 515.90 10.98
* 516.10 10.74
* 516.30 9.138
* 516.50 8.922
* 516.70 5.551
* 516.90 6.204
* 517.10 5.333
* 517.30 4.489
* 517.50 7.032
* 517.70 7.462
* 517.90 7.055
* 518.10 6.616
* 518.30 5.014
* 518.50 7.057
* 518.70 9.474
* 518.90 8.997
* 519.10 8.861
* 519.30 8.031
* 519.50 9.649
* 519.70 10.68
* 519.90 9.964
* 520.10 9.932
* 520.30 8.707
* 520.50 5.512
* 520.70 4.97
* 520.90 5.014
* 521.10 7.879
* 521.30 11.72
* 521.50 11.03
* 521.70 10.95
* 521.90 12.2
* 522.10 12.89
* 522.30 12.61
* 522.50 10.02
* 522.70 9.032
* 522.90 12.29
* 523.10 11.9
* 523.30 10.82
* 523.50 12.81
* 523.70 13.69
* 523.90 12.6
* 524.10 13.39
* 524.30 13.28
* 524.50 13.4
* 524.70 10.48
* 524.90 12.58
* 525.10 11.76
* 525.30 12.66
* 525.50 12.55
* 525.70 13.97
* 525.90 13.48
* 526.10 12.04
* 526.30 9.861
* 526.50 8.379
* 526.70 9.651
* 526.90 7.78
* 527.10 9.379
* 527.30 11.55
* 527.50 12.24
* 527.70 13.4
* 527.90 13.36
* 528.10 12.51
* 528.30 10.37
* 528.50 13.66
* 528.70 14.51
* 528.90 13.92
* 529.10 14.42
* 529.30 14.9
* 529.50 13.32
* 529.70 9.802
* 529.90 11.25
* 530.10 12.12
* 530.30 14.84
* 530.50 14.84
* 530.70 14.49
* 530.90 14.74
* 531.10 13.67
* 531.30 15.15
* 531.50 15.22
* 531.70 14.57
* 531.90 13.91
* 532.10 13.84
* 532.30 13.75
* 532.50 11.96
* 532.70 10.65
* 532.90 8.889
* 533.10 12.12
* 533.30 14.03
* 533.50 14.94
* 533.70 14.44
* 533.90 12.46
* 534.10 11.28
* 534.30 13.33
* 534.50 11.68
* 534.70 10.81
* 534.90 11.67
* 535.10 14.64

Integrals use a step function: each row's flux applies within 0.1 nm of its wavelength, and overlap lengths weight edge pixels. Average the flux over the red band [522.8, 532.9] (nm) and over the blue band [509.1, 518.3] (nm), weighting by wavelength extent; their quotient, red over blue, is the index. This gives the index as 1.50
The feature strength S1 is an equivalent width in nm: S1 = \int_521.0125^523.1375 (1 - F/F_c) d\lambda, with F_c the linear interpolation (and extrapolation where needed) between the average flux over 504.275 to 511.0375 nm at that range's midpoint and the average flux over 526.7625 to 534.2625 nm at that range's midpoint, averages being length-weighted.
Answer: 0.08 nm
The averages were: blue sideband 9.33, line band 11.1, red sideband 12.9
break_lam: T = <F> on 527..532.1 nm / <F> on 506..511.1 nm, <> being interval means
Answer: 1.47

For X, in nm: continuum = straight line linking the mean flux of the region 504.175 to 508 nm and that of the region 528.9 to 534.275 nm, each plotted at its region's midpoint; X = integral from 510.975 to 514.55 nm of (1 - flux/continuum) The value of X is 0.62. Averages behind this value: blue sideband 9.67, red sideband 13.3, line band 8.79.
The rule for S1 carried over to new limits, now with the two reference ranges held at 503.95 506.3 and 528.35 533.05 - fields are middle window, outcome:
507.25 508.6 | 0.14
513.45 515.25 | 0.35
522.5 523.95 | 0.07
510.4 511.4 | 0.20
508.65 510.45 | 0.24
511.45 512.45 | 0.17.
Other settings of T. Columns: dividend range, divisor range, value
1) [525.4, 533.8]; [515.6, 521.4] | 1.60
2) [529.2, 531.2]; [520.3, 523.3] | 1.36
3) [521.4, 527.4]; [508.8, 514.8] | 1.32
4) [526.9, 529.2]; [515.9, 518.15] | 1.70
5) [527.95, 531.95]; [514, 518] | 1.67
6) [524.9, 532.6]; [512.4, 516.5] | 1.42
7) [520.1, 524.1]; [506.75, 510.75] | 1.15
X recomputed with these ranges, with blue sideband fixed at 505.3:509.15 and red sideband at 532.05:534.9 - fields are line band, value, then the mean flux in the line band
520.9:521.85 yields 0.094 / 9.92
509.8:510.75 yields 0.132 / 8.38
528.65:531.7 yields -0.460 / 13.8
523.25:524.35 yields -0.151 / 12.8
